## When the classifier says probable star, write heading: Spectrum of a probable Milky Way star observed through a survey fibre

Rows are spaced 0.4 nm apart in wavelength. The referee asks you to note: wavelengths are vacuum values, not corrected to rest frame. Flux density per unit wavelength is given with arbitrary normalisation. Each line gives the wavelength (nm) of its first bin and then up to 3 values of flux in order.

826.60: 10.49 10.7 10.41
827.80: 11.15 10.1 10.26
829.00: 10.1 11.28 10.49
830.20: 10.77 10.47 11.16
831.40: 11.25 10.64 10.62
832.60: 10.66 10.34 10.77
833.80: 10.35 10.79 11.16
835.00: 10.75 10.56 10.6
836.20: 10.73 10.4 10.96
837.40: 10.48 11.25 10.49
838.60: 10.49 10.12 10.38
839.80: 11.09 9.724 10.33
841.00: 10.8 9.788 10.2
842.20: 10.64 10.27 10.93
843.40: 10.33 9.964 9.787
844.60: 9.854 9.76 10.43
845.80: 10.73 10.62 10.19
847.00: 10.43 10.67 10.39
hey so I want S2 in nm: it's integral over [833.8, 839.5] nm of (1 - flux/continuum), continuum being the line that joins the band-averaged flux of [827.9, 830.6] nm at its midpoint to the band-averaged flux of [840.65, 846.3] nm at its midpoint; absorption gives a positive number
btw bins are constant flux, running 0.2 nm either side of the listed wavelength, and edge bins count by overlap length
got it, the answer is -0.14 nm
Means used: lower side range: 10.5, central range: 10.6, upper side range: 10.3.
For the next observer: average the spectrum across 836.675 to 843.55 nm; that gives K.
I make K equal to 10.5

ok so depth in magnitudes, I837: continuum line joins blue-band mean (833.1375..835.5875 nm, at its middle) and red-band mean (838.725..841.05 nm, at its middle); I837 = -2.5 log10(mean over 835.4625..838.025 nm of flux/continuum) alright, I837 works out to -0.02 mag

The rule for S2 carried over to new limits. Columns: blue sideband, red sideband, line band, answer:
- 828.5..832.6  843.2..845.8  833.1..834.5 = -0.01 nm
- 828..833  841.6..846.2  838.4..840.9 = 0.00 nm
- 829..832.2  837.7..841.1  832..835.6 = 0.01 nm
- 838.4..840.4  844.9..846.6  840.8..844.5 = 0.03 nm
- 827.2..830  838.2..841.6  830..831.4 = -0.05 nm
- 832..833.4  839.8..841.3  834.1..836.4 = -0.06 nm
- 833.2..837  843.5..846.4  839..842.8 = 0.01 nm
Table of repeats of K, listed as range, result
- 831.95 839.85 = 10.6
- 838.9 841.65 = 10.3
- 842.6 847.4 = 10.3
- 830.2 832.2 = 10.8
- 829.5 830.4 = 10.7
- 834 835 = 10.9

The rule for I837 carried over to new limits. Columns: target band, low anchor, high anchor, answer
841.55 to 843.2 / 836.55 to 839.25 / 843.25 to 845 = -0.04 mag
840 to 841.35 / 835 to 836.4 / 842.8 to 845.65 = 0.01 mag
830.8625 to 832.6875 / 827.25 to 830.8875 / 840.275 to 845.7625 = -0.04 mag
